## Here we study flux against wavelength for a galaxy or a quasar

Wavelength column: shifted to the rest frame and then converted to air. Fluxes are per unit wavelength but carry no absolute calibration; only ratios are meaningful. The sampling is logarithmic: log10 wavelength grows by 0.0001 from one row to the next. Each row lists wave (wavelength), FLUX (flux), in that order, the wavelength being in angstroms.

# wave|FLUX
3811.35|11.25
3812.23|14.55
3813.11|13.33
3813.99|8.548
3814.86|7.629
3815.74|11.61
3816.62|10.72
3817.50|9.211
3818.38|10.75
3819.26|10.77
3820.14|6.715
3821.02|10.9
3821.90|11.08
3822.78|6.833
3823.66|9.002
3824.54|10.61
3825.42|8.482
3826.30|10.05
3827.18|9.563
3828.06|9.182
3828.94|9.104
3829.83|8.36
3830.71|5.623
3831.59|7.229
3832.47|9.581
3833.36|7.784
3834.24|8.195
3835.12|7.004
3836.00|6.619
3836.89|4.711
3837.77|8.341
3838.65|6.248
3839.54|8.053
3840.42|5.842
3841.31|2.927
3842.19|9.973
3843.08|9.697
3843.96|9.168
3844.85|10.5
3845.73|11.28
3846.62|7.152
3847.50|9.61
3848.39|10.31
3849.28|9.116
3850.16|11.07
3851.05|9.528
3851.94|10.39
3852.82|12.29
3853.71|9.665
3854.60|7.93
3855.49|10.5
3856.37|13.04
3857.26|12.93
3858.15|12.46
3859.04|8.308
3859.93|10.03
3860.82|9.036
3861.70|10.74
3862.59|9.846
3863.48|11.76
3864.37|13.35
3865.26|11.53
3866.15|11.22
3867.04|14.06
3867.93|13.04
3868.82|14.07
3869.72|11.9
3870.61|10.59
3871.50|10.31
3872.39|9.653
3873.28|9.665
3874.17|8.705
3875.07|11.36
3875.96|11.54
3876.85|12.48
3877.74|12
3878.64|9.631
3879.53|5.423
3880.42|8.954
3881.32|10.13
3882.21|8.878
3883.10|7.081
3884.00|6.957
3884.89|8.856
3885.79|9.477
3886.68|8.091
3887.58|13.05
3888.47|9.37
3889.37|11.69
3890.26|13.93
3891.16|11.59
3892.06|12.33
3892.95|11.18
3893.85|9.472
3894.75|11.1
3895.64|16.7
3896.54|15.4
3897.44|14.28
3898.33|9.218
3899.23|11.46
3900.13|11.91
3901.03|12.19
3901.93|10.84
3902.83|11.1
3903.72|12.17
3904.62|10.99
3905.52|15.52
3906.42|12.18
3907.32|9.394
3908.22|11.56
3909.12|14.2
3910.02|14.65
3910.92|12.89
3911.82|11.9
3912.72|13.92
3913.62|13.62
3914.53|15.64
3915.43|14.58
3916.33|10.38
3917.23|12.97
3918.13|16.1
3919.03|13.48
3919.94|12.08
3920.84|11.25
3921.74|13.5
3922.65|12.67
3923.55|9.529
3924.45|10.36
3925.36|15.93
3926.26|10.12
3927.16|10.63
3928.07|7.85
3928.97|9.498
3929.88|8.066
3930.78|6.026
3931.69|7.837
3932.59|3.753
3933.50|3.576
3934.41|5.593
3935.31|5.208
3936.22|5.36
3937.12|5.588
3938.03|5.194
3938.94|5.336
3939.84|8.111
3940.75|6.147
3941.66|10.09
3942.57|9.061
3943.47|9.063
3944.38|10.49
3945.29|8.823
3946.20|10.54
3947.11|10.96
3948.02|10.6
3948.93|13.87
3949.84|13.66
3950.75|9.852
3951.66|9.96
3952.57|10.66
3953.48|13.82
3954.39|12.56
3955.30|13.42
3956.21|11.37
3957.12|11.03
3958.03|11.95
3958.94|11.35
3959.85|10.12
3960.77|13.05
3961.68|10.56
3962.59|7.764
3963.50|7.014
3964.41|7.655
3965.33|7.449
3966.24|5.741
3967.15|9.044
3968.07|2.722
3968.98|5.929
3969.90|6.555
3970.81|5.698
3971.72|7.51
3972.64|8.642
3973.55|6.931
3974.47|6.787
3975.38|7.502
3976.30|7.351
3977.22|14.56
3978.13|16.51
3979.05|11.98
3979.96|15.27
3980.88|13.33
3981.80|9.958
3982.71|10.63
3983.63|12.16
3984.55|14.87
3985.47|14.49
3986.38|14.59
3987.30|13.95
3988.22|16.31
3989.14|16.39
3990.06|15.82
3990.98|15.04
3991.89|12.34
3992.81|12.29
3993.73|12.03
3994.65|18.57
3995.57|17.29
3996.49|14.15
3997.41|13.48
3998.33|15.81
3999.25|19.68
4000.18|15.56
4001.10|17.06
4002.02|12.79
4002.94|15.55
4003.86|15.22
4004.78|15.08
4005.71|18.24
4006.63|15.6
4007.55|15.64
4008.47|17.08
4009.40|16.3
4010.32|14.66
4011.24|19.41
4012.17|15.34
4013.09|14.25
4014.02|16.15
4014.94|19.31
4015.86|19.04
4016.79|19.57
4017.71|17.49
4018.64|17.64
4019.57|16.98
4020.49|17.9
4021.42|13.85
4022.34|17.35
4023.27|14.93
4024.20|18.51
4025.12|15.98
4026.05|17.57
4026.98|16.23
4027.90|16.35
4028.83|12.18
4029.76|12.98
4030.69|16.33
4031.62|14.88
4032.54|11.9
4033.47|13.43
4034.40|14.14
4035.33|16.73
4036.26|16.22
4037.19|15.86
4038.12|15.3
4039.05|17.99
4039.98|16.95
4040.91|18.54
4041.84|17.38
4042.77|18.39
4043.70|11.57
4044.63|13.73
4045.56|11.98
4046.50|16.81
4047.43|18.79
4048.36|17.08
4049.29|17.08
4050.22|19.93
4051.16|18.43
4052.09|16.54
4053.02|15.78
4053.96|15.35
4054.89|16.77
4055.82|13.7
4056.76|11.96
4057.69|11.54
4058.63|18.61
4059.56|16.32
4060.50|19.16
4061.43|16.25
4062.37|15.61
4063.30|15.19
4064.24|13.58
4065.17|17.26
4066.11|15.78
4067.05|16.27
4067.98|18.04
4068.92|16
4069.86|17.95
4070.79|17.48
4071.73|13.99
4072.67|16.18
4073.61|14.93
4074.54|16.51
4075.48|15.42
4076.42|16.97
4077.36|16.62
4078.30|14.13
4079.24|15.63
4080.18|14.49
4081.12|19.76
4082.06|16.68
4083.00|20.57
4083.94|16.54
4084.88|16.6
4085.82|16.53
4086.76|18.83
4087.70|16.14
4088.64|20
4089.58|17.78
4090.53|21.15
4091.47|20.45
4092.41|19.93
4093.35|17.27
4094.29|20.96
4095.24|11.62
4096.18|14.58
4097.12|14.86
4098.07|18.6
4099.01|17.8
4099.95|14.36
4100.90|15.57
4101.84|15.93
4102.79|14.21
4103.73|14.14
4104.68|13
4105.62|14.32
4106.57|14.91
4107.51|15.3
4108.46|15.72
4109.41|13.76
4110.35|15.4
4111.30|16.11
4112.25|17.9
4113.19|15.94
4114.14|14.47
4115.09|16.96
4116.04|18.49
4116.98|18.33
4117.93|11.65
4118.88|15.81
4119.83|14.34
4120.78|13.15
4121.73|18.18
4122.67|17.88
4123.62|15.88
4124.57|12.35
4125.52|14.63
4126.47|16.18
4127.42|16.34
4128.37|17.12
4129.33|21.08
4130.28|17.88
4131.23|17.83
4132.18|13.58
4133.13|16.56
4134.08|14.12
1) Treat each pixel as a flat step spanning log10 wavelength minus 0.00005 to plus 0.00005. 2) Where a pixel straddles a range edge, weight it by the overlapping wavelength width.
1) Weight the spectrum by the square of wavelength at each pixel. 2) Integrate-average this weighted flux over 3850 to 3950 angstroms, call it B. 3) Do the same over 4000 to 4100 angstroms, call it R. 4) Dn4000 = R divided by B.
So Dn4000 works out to 1.66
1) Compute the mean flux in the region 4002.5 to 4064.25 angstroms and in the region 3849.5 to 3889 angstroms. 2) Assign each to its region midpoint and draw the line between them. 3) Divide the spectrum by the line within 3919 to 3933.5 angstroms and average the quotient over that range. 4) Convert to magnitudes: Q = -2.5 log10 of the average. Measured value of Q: 0.25 mag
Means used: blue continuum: 10.5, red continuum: 16.1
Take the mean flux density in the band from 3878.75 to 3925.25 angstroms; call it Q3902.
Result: 11.7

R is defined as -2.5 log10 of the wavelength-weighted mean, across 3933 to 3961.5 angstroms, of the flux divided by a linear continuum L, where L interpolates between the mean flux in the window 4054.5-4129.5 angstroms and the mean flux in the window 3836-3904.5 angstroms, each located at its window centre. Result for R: 0.29 mag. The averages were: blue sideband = 10.4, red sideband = 16.2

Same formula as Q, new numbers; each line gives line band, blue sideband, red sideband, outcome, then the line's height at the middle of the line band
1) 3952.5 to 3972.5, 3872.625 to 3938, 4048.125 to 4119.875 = 0.33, 12.5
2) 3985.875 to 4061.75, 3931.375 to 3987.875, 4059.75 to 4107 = -0.21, 13.2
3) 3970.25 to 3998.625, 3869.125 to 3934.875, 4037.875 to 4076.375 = 0.10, 13.7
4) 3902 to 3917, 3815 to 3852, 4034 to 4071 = -0.13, 11.3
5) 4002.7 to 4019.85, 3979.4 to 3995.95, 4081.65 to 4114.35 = -0.15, 14.7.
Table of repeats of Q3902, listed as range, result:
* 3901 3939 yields 10.6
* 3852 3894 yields 10.6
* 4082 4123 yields 16.4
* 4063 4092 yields 16.9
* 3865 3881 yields 10.9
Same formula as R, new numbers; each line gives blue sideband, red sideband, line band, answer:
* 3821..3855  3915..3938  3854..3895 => -0.176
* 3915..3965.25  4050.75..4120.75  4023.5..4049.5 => -0.120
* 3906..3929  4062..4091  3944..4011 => 0.156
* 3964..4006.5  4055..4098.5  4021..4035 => -0.059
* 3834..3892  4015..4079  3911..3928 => -0.071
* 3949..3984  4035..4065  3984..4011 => -0.248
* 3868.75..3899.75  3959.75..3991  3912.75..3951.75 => 0.079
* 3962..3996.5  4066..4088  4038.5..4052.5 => -0.132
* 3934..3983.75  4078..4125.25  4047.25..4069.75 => -0.149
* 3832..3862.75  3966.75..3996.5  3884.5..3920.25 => -0.203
